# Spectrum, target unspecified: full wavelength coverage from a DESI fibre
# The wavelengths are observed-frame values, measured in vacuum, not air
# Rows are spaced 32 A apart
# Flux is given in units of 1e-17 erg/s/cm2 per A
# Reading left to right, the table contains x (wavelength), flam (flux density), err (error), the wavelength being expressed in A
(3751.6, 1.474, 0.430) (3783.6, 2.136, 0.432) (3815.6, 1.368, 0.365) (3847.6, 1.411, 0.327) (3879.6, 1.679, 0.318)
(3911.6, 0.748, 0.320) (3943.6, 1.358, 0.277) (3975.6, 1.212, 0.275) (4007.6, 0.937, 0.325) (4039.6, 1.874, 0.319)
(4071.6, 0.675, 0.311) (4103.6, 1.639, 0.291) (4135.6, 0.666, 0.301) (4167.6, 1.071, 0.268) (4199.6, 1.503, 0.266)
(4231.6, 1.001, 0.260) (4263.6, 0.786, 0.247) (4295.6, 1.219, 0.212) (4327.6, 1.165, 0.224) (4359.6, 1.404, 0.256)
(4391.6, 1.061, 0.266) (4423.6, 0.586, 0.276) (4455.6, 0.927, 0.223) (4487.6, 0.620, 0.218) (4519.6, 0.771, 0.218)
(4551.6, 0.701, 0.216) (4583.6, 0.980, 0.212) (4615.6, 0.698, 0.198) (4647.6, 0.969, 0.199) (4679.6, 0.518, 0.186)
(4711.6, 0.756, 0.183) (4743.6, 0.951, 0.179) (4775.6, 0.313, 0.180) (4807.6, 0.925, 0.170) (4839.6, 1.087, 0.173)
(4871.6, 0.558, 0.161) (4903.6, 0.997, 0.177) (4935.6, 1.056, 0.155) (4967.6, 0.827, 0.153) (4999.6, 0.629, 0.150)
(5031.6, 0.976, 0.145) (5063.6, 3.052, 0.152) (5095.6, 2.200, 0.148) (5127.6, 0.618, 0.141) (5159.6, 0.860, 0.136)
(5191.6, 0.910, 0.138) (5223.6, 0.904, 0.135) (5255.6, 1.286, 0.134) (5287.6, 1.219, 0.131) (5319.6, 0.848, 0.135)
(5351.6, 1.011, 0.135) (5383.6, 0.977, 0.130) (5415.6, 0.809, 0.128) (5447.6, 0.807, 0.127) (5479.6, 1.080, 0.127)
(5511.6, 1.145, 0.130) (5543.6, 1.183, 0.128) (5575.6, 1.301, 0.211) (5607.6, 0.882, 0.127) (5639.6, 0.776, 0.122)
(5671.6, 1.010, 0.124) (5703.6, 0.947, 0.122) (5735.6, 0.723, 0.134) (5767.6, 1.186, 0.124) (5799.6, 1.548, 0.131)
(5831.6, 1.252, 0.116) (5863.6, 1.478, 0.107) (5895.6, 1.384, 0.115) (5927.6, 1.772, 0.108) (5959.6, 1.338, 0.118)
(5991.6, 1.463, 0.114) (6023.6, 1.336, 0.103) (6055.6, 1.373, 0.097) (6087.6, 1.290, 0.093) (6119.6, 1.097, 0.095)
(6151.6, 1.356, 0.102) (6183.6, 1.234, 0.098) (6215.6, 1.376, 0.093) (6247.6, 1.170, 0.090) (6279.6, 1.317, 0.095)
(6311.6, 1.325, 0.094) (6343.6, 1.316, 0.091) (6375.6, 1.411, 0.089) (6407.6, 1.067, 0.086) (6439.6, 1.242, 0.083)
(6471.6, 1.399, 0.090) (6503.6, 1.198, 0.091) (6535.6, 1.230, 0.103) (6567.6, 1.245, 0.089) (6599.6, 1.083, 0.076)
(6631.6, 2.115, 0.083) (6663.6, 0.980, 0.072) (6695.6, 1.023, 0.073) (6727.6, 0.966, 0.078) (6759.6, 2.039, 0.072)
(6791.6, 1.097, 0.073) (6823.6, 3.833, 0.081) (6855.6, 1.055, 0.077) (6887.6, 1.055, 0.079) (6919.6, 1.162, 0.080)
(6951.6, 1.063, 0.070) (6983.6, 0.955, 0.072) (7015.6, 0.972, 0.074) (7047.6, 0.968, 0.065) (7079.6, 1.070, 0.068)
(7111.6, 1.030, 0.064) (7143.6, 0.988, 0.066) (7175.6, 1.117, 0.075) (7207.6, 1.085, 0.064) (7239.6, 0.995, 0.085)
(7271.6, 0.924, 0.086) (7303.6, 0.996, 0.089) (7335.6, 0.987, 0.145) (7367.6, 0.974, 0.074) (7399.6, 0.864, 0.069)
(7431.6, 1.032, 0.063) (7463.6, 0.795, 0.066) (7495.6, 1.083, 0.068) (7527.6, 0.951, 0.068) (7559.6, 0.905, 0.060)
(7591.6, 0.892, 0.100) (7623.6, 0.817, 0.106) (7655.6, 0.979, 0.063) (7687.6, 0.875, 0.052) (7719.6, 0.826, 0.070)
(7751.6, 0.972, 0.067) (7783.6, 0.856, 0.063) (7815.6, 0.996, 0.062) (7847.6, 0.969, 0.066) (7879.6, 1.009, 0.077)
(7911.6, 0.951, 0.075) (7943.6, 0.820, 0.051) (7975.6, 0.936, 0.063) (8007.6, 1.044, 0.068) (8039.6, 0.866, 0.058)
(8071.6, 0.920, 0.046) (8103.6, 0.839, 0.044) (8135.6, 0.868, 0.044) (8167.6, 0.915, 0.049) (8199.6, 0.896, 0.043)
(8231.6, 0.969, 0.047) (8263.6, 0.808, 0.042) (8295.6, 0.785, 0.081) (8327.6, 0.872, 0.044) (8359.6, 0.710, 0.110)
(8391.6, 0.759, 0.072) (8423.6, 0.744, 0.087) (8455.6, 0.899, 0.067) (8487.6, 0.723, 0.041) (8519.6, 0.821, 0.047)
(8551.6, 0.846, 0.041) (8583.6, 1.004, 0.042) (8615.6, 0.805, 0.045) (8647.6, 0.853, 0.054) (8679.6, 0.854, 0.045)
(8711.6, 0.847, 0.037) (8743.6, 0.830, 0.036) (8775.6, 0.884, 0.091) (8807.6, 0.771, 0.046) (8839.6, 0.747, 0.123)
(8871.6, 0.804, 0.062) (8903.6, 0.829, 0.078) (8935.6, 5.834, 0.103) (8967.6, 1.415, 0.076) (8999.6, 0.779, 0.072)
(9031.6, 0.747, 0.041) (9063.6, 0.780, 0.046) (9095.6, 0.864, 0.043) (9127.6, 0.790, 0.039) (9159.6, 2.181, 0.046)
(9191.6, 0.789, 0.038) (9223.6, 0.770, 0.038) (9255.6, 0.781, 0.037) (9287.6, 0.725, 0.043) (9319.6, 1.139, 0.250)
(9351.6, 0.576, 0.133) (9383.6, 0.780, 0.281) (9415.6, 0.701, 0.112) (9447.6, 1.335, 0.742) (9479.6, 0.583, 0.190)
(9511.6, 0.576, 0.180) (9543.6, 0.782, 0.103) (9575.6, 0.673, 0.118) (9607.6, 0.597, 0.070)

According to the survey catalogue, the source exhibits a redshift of 0.36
